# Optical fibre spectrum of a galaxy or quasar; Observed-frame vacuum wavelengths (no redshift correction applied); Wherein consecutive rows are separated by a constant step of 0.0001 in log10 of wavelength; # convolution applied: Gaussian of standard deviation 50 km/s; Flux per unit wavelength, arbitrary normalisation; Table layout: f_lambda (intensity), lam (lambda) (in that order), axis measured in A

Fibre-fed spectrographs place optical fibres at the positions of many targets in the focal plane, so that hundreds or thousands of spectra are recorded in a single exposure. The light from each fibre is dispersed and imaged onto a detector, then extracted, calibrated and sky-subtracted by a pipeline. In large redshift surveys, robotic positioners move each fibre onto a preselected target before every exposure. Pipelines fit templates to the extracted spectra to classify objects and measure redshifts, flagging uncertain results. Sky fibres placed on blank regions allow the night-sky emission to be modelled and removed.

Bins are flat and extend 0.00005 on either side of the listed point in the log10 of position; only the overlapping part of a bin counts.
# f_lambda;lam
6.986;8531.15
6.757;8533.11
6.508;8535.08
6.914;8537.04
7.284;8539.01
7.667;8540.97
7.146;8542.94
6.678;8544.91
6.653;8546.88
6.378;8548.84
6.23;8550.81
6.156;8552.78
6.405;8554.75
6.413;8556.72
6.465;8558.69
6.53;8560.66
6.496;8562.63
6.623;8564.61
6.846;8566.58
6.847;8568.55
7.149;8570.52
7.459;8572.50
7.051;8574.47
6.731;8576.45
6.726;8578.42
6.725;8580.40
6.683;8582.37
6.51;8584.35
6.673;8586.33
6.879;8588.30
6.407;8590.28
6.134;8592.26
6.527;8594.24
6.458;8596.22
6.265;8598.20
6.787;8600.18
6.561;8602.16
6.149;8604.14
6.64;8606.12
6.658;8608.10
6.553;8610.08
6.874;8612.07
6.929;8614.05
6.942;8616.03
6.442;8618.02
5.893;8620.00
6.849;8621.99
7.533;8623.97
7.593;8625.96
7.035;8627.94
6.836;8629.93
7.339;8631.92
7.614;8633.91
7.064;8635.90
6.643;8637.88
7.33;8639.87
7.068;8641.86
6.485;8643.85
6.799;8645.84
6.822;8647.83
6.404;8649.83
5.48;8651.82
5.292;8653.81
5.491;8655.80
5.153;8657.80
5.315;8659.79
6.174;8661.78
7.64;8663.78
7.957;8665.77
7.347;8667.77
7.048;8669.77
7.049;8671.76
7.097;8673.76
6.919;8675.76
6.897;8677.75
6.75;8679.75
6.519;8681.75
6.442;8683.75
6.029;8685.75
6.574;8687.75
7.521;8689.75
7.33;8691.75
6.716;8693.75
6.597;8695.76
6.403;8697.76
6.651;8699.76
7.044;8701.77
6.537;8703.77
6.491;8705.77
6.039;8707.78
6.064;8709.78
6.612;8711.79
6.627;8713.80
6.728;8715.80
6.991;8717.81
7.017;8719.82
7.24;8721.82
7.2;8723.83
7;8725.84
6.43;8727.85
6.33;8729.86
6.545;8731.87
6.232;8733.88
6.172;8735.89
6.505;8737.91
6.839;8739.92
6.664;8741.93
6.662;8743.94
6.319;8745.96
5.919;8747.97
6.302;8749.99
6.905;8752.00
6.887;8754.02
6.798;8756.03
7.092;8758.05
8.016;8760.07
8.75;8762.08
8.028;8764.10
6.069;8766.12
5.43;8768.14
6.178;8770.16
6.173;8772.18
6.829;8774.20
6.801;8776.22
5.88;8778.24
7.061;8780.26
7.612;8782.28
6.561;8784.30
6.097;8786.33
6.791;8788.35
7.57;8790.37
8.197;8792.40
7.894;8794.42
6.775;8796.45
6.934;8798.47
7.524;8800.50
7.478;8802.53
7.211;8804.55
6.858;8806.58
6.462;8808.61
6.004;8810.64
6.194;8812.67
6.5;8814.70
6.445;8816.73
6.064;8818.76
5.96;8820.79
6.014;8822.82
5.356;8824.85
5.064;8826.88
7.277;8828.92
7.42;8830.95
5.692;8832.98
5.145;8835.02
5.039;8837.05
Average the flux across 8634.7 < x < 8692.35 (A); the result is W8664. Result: 6.64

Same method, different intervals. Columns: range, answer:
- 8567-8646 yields 6.8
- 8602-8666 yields 6.64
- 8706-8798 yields 6.77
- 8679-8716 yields 6.61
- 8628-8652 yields 6.88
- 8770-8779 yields 6.41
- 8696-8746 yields 6.62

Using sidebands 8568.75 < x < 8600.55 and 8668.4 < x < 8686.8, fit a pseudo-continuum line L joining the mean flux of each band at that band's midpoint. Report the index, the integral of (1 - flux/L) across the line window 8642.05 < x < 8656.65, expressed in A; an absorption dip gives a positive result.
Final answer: 1.24 A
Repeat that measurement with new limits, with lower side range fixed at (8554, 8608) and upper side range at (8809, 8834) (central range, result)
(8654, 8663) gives 1.3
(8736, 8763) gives -2.4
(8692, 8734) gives -1.9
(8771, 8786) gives -1.0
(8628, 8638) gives -0.9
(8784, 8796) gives -1.9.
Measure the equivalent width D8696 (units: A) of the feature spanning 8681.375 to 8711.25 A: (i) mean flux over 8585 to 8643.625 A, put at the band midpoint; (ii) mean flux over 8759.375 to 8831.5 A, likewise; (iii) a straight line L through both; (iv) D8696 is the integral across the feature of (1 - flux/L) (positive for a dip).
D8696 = 0.74 A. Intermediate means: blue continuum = 6.78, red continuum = 6.75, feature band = 6.6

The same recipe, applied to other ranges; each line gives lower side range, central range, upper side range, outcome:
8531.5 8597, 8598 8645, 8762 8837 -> -1.2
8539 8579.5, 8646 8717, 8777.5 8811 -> 3.3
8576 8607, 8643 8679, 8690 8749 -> 0.4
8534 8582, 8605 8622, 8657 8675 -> 0.3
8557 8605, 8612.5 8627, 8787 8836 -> -0.5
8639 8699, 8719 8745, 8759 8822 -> 0.2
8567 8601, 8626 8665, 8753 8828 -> 0.9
